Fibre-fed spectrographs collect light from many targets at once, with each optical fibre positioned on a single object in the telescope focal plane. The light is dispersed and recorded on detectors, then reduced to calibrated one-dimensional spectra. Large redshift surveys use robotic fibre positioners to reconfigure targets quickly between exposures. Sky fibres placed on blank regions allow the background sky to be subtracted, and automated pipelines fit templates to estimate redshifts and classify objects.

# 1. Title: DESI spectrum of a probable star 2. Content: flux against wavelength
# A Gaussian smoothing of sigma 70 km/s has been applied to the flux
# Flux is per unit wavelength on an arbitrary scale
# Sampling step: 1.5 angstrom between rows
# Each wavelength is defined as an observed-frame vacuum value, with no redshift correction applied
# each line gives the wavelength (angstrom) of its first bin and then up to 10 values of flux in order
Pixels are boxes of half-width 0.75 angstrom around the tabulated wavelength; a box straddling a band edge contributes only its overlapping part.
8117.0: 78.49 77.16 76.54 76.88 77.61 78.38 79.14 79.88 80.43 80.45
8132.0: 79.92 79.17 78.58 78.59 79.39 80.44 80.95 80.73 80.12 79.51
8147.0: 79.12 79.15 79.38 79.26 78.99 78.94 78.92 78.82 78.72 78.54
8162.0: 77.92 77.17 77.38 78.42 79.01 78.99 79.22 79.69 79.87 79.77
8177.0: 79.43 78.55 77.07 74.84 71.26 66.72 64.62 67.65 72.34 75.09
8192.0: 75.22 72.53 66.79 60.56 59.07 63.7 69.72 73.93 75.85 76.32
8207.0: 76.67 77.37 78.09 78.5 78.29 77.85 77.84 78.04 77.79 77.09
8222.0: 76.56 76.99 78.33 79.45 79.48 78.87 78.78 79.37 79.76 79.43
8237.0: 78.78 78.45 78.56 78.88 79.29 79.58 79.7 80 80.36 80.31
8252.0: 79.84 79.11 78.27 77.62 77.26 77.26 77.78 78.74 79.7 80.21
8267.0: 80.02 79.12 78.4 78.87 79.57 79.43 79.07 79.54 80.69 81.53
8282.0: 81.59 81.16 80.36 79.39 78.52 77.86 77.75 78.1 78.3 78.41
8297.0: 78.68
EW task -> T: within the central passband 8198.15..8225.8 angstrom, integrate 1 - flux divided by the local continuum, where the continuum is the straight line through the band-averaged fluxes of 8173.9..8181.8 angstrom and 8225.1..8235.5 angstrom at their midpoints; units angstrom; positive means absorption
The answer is 1.1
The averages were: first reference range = 78.3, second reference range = 79.2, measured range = 75.7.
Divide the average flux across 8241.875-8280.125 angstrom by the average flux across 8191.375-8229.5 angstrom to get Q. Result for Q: 1.1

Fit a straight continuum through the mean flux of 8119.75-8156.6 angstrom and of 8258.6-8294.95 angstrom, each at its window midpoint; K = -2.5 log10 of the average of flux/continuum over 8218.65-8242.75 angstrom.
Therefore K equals 0.010 mag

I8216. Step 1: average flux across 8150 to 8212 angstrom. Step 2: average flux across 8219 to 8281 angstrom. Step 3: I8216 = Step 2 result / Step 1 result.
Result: 1.05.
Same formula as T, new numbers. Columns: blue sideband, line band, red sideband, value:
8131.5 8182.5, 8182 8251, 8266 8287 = 3.49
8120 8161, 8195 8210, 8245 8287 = 1.66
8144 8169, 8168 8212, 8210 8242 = 2.85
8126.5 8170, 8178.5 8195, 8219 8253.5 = 1.52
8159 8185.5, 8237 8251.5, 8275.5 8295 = -0.14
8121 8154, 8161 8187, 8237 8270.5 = 0.94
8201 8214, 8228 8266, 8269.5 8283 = -0.29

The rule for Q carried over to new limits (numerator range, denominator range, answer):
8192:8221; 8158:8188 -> 0.96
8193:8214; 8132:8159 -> 0.91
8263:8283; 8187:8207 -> 1.14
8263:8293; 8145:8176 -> 1.01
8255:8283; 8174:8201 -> 1.11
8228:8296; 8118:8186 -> 1.01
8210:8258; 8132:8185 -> 1.00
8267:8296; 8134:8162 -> 1.00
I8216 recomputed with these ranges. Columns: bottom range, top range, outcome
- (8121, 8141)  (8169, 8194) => 0.94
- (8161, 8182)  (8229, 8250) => 1.01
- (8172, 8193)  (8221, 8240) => 1.06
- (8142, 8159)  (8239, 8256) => 1.00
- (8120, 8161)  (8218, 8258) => 1.00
